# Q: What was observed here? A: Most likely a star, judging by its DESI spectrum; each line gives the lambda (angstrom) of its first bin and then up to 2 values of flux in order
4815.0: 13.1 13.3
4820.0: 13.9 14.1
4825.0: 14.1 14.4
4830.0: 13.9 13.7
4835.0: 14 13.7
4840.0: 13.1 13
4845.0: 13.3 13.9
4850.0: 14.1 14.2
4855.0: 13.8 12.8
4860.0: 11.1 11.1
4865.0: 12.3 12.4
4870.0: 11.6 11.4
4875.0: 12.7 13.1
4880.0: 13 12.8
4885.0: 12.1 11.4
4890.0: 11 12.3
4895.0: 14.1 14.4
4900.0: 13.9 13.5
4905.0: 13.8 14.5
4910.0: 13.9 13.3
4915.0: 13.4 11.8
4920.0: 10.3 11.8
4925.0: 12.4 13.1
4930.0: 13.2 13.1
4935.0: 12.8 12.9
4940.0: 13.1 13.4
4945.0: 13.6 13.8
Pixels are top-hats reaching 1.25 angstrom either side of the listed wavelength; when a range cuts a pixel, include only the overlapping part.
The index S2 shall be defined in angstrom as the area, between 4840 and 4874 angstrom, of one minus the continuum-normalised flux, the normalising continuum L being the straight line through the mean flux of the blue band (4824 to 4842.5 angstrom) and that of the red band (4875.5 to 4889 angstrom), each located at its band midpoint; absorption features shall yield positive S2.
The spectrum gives 1.2 angstrom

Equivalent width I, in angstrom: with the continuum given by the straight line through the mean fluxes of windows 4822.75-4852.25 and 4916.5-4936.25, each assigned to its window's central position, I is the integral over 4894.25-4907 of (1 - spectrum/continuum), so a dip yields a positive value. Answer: -1.23 angstrom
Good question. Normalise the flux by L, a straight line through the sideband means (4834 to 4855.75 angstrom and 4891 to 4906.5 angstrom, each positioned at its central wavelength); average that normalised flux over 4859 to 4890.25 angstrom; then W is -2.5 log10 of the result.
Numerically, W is 0.14 mag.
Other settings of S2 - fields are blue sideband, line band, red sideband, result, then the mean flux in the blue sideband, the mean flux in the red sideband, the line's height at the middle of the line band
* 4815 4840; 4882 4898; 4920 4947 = 0.91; 13.8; 12.8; 13.2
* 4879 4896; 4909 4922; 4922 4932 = 0.14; 12.4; 12.7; 12.6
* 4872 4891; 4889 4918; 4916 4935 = -2.65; 12.2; 12.3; 12.3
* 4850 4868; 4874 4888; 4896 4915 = 0.68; 12.6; 13.9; 13.2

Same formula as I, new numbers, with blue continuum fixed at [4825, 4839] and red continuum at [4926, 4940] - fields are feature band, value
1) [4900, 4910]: -0.5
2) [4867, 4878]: 1.1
